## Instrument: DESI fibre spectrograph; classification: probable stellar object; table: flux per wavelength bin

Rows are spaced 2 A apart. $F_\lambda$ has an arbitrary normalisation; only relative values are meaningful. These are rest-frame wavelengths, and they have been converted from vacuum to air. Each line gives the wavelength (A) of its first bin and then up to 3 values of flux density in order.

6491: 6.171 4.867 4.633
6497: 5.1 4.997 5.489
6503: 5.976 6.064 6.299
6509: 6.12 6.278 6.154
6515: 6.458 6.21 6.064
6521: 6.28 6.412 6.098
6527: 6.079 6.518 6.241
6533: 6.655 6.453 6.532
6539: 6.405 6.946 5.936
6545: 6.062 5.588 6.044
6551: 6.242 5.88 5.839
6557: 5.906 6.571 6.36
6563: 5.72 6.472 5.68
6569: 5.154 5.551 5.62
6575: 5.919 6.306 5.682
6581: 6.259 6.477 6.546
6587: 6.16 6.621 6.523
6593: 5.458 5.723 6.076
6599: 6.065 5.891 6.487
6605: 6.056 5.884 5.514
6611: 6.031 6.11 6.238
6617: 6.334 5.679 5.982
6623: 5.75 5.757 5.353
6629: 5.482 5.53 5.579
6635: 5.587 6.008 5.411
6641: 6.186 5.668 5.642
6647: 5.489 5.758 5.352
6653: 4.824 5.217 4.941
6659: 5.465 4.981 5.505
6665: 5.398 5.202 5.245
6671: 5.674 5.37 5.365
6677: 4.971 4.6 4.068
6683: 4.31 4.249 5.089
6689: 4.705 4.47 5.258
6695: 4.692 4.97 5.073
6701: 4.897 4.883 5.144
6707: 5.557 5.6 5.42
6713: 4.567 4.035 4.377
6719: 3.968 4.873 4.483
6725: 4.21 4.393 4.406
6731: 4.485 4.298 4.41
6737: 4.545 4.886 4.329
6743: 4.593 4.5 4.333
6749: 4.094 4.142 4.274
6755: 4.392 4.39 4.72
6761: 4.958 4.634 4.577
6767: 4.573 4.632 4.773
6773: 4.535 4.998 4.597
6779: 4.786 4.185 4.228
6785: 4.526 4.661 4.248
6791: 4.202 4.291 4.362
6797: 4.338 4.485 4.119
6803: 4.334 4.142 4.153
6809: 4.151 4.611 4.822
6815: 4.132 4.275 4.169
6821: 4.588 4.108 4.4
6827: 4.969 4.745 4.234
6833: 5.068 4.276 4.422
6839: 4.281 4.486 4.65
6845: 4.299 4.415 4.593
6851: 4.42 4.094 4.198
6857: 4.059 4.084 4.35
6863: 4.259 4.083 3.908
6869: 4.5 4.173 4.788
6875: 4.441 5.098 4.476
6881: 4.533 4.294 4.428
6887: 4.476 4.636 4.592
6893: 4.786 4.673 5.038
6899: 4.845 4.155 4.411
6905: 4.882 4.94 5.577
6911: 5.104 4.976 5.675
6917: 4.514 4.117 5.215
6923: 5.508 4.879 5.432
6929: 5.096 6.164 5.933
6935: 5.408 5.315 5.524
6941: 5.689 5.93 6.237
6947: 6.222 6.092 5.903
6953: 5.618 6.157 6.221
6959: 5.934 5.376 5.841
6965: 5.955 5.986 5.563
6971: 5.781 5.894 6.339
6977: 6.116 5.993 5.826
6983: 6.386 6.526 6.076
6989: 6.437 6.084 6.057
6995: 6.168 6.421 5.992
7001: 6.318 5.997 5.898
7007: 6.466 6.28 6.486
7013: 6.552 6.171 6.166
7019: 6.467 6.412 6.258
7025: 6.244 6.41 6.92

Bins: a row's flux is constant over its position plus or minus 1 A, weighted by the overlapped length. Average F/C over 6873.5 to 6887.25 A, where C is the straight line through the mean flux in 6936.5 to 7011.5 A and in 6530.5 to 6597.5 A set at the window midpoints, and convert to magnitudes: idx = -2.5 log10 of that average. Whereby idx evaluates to 0.31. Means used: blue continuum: 6.11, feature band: 4.55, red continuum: 6.03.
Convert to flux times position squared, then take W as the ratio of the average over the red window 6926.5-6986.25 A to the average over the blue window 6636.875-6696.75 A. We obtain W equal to 1.2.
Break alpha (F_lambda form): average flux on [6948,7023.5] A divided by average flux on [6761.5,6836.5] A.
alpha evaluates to 1.37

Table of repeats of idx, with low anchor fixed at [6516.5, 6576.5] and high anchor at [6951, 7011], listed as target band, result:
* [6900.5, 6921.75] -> 0.237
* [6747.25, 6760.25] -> 0.366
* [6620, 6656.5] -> 0.098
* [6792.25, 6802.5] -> 0.372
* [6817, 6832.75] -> 0.333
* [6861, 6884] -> 0.348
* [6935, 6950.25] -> 0.043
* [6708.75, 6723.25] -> 0.299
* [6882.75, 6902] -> 0.301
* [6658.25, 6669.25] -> 0.153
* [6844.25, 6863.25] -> 0.382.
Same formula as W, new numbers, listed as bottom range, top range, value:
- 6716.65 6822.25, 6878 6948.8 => 1.20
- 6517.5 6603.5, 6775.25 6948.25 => 0.84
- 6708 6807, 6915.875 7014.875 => 1.39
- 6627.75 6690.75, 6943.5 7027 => 1.29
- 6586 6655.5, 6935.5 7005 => 1.14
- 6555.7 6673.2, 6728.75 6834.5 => 0.81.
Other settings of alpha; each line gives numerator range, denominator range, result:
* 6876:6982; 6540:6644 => 0.90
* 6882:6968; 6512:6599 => 0.86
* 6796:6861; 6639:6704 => 0.86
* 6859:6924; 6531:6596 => 0.76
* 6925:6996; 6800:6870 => 1.36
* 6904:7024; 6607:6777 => 1.17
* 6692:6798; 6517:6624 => 0.75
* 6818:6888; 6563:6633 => 0.74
